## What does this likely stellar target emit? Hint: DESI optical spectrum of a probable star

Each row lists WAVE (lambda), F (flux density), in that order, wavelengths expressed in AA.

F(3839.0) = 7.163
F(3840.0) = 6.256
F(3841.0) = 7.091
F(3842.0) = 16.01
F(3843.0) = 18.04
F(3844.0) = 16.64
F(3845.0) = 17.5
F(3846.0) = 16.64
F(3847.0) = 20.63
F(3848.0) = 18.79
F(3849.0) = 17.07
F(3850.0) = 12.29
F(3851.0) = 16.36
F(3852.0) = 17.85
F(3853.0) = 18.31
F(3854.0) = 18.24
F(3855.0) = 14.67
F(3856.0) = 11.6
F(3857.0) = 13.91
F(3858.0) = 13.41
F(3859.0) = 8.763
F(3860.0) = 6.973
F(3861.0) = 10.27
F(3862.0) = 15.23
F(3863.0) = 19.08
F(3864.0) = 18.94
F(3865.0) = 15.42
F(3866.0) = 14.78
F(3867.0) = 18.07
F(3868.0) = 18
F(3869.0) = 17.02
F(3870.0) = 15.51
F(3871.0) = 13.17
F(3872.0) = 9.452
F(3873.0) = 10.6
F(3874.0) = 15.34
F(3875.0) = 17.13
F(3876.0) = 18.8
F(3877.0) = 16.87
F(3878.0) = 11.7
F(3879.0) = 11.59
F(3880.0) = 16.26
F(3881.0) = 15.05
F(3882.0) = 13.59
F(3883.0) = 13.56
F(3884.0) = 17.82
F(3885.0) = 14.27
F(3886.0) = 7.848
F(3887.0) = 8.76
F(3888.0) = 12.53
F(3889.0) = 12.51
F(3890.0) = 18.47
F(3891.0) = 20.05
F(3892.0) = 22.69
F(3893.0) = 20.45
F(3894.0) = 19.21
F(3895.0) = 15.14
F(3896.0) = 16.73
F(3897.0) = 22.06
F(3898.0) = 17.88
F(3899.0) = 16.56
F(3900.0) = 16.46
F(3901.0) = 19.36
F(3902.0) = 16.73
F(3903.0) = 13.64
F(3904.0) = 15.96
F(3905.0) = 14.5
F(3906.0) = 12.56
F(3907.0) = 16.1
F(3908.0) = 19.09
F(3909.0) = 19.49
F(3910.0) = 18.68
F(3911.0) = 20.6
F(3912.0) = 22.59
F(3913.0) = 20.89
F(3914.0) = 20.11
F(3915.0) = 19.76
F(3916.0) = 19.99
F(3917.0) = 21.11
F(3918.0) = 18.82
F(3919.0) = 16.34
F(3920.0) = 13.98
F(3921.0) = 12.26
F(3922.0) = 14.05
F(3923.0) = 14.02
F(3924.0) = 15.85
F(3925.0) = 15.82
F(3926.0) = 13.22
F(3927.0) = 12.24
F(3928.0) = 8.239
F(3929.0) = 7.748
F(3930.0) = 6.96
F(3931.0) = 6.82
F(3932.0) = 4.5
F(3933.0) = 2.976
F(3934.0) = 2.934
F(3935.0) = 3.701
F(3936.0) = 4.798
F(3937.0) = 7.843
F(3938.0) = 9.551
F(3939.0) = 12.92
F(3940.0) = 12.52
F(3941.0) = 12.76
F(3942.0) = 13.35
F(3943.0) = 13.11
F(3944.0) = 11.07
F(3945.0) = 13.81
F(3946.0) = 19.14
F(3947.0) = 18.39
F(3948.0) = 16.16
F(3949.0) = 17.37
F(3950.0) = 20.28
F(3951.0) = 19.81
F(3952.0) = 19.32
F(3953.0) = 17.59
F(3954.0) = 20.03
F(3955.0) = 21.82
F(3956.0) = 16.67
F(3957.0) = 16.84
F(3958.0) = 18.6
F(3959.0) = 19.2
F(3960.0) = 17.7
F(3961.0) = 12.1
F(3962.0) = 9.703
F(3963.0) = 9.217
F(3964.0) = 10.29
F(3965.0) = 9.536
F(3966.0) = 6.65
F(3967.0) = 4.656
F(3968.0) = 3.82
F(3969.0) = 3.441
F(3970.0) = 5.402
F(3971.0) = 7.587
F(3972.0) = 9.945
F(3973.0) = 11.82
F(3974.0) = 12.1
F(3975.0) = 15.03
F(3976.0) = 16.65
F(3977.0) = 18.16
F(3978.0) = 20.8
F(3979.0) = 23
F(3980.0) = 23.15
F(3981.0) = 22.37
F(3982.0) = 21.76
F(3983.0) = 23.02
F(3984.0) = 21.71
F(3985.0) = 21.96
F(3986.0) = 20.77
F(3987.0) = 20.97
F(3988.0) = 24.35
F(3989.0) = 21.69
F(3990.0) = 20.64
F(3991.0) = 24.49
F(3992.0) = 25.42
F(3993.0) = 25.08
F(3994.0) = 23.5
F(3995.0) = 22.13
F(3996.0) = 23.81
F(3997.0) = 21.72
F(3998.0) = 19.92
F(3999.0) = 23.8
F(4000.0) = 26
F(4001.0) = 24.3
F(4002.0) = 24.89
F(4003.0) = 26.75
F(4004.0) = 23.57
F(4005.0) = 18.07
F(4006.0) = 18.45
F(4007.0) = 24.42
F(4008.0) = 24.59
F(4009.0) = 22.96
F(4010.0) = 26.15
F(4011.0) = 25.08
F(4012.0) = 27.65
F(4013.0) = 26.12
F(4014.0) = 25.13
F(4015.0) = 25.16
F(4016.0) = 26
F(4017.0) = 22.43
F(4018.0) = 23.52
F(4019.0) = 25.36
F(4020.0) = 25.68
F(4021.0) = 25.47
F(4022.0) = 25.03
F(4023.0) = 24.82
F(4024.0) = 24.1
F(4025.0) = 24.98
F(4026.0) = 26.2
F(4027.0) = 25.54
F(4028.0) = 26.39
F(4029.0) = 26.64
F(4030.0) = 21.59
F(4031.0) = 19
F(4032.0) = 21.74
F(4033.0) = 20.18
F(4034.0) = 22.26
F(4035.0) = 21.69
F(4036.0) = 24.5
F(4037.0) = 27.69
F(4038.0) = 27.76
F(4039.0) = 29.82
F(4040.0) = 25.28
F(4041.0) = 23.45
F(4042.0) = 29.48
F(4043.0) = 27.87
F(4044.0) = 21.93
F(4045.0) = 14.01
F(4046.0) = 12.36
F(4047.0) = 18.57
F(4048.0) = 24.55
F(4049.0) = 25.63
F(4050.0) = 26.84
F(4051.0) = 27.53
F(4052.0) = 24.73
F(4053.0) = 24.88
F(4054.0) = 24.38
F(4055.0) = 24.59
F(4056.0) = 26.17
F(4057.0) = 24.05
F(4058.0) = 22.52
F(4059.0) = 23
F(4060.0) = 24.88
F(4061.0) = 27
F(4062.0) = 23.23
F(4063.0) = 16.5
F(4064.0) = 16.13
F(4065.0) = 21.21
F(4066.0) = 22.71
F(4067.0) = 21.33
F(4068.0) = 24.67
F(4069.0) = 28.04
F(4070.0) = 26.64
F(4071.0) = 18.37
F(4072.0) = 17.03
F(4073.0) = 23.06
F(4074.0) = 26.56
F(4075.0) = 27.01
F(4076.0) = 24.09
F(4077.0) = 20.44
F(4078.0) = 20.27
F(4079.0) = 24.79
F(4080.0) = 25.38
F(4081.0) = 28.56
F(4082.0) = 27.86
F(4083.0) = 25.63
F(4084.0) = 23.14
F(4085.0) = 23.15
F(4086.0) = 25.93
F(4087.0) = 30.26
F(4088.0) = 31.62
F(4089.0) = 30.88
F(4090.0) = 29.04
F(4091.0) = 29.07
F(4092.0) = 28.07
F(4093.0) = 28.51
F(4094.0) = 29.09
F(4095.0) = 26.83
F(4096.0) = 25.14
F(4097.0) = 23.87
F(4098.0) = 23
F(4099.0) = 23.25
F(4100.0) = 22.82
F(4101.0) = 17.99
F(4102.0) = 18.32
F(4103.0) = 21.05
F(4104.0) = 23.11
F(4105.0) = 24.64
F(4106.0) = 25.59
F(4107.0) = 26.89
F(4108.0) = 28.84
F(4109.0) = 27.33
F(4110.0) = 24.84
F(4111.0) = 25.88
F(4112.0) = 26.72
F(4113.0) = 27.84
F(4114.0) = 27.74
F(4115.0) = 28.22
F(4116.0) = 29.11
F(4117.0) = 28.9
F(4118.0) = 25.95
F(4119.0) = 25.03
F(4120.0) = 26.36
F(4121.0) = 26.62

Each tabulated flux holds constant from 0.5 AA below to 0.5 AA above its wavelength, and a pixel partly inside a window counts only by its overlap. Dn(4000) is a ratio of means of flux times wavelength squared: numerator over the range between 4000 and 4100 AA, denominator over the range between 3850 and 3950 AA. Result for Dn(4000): 1.80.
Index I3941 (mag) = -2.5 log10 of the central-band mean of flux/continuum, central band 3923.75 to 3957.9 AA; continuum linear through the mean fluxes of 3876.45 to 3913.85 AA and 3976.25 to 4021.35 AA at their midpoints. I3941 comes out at 0.46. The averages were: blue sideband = 16.5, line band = 12.9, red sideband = 23.3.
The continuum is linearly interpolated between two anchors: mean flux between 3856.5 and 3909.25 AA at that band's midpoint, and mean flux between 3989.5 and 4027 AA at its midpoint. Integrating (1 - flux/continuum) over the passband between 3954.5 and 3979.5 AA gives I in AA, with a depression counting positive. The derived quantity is 9.9 AA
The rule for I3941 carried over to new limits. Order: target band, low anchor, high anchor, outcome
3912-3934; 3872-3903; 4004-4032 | 0.299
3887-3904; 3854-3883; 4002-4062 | -0.080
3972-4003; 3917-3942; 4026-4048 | -0.212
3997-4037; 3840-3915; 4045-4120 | -0.104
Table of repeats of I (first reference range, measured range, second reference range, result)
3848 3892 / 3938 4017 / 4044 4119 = 5.5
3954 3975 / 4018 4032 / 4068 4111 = -4.9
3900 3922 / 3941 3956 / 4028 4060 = 1.8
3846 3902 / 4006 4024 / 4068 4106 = -2.5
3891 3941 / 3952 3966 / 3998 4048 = 2.4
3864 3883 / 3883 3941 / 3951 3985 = 1.8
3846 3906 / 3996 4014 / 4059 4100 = -2.1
